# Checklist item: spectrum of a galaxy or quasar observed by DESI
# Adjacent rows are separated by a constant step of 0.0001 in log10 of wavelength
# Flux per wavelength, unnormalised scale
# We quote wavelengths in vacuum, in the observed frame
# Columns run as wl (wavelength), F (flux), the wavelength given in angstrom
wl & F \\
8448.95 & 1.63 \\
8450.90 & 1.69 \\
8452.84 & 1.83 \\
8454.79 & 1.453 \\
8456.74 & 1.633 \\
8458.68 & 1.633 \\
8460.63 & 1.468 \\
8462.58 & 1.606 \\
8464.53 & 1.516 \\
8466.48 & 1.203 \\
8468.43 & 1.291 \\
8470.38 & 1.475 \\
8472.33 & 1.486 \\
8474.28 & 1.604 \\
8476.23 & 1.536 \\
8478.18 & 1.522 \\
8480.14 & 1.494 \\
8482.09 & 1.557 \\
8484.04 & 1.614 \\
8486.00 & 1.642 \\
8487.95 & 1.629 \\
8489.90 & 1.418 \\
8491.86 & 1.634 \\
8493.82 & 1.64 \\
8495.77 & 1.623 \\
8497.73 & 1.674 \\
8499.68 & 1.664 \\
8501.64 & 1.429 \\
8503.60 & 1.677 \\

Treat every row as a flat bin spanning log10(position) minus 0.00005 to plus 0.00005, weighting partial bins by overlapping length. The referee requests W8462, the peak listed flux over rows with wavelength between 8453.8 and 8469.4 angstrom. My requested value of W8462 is 1.633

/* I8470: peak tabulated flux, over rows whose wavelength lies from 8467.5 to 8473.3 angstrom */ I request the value 1.486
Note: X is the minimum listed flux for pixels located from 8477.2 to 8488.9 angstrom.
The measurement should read 1.494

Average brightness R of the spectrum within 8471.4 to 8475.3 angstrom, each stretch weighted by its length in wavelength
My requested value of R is 1.55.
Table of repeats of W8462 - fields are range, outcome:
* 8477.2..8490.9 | 1.642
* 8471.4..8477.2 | 1.604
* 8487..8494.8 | 1.64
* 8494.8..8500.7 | 1.674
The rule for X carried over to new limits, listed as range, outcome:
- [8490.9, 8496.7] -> 1.623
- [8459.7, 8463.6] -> 1.468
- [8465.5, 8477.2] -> 1.203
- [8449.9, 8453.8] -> 1.69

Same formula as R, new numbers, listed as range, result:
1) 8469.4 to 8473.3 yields 1.48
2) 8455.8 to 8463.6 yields 1.58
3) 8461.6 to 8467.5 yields 1.44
